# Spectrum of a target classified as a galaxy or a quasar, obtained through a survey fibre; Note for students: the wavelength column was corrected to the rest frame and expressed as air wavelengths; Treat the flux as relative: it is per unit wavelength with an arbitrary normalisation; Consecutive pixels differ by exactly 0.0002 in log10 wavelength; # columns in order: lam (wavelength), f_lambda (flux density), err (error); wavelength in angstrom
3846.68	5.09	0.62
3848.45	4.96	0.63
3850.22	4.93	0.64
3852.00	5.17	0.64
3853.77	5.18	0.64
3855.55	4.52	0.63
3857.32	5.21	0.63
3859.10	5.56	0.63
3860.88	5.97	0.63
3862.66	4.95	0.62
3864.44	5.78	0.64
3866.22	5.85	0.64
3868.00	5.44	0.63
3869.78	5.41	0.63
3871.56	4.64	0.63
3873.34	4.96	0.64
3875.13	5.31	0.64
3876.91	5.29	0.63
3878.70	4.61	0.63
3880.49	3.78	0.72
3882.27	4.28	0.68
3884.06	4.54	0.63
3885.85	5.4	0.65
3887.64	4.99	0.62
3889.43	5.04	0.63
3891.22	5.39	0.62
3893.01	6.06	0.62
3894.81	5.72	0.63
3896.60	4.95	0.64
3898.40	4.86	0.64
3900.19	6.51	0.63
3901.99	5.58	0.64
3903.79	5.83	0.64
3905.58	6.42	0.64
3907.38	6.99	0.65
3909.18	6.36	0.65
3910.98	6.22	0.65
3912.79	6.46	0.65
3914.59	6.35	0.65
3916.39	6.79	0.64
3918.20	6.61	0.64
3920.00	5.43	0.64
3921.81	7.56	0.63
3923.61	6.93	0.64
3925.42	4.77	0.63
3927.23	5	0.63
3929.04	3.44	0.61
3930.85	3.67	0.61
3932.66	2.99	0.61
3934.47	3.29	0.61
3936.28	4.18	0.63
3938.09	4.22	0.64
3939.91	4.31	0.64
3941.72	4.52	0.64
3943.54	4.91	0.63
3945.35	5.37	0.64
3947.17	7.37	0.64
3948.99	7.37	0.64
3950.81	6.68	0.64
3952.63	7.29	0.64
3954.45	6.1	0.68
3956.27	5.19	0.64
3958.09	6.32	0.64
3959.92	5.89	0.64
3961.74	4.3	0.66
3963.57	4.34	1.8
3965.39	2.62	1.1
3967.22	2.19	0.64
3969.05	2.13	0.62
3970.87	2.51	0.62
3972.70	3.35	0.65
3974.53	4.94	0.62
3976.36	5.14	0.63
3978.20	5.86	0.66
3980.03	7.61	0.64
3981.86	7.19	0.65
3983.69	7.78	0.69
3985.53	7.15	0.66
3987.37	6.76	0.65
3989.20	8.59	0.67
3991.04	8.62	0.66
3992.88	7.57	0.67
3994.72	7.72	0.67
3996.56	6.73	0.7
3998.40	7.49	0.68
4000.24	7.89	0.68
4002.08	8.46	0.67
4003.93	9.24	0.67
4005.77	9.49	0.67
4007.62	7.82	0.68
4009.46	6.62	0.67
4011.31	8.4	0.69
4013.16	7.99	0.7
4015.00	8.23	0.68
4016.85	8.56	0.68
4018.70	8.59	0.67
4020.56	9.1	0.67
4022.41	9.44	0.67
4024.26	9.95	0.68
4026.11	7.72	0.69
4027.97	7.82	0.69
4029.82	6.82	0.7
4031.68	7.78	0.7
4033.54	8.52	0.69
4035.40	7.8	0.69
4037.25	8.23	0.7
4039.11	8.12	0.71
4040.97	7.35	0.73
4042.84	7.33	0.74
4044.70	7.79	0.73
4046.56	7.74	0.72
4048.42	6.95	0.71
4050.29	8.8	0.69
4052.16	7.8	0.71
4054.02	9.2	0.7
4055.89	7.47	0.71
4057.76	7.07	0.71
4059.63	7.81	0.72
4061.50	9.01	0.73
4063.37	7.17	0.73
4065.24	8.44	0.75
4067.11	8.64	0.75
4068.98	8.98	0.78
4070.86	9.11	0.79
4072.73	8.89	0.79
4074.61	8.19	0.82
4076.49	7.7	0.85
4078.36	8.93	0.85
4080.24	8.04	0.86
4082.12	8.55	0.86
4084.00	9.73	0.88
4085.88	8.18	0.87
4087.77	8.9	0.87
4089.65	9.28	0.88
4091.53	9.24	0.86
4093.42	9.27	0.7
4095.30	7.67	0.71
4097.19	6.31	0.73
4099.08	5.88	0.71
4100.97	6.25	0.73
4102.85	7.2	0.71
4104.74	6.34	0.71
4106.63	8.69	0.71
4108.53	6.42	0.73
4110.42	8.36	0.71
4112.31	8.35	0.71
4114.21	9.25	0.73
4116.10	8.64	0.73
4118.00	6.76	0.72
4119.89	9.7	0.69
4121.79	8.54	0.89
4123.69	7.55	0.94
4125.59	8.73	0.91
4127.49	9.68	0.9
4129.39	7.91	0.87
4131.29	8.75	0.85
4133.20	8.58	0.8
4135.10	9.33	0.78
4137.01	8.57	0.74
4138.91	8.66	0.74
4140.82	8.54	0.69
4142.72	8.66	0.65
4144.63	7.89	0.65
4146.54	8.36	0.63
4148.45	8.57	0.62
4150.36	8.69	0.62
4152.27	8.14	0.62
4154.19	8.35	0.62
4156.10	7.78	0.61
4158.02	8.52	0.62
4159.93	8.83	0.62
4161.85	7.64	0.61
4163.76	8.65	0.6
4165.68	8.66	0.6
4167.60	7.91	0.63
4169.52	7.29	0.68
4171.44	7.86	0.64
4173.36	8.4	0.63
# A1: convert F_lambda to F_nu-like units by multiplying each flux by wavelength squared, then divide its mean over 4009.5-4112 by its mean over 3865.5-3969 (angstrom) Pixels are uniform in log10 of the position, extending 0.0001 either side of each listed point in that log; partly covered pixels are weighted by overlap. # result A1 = 1.65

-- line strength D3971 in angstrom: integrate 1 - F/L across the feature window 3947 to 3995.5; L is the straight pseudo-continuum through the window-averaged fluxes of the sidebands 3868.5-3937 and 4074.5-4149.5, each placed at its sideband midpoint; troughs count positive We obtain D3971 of 3.52 angstrom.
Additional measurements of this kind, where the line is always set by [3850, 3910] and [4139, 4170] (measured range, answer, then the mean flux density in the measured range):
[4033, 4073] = -4.8 angstrom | 8.09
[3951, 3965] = 1.4 angstrom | 5.57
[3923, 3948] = 5.6 angstrom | 4.61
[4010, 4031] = -4.7 angstrom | 8.38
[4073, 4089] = -2.2 angstrom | 8.55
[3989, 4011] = -4.6 angstrom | 8.01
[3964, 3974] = 5.7 angstrom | 2.74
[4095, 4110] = 1.7 angstrom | 6.86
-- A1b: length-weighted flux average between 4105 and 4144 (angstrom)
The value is 8.44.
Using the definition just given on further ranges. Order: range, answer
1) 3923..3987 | 5.06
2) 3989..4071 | 8.12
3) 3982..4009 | 7.91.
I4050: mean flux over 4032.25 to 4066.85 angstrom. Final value 7.94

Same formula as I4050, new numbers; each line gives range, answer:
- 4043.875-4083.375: 8.22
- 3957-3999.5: 5.78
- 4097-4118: 7.44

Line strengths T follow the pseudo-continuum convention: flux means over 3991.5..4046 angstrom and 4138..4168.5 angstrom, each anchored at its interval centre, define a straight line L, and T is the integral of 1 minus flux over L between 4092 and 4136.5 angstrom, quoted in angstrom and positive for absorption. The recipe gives 1.4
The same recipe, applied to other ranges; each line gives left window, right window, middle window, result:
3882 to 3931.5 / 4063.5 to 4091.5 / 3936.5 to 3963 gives 3.2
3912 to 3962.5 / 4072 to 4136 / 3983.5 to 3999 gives -3.0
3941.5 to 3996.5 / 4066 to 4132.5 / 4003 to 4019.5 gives -4.3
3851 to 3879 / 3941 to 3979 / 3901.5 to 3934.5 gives -3.7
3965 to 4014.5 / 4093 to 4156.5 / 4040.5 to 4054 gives -1.0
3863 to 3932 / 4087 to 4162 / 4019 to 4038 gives -3.4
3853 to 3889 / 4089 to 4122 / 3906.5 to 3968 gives 5.1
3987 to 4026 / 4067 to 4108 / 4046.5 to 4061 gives 0.5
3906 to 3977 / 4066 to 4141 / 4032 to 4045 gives -1.6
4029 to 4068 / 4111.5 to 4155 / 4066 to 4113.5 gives 0.4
